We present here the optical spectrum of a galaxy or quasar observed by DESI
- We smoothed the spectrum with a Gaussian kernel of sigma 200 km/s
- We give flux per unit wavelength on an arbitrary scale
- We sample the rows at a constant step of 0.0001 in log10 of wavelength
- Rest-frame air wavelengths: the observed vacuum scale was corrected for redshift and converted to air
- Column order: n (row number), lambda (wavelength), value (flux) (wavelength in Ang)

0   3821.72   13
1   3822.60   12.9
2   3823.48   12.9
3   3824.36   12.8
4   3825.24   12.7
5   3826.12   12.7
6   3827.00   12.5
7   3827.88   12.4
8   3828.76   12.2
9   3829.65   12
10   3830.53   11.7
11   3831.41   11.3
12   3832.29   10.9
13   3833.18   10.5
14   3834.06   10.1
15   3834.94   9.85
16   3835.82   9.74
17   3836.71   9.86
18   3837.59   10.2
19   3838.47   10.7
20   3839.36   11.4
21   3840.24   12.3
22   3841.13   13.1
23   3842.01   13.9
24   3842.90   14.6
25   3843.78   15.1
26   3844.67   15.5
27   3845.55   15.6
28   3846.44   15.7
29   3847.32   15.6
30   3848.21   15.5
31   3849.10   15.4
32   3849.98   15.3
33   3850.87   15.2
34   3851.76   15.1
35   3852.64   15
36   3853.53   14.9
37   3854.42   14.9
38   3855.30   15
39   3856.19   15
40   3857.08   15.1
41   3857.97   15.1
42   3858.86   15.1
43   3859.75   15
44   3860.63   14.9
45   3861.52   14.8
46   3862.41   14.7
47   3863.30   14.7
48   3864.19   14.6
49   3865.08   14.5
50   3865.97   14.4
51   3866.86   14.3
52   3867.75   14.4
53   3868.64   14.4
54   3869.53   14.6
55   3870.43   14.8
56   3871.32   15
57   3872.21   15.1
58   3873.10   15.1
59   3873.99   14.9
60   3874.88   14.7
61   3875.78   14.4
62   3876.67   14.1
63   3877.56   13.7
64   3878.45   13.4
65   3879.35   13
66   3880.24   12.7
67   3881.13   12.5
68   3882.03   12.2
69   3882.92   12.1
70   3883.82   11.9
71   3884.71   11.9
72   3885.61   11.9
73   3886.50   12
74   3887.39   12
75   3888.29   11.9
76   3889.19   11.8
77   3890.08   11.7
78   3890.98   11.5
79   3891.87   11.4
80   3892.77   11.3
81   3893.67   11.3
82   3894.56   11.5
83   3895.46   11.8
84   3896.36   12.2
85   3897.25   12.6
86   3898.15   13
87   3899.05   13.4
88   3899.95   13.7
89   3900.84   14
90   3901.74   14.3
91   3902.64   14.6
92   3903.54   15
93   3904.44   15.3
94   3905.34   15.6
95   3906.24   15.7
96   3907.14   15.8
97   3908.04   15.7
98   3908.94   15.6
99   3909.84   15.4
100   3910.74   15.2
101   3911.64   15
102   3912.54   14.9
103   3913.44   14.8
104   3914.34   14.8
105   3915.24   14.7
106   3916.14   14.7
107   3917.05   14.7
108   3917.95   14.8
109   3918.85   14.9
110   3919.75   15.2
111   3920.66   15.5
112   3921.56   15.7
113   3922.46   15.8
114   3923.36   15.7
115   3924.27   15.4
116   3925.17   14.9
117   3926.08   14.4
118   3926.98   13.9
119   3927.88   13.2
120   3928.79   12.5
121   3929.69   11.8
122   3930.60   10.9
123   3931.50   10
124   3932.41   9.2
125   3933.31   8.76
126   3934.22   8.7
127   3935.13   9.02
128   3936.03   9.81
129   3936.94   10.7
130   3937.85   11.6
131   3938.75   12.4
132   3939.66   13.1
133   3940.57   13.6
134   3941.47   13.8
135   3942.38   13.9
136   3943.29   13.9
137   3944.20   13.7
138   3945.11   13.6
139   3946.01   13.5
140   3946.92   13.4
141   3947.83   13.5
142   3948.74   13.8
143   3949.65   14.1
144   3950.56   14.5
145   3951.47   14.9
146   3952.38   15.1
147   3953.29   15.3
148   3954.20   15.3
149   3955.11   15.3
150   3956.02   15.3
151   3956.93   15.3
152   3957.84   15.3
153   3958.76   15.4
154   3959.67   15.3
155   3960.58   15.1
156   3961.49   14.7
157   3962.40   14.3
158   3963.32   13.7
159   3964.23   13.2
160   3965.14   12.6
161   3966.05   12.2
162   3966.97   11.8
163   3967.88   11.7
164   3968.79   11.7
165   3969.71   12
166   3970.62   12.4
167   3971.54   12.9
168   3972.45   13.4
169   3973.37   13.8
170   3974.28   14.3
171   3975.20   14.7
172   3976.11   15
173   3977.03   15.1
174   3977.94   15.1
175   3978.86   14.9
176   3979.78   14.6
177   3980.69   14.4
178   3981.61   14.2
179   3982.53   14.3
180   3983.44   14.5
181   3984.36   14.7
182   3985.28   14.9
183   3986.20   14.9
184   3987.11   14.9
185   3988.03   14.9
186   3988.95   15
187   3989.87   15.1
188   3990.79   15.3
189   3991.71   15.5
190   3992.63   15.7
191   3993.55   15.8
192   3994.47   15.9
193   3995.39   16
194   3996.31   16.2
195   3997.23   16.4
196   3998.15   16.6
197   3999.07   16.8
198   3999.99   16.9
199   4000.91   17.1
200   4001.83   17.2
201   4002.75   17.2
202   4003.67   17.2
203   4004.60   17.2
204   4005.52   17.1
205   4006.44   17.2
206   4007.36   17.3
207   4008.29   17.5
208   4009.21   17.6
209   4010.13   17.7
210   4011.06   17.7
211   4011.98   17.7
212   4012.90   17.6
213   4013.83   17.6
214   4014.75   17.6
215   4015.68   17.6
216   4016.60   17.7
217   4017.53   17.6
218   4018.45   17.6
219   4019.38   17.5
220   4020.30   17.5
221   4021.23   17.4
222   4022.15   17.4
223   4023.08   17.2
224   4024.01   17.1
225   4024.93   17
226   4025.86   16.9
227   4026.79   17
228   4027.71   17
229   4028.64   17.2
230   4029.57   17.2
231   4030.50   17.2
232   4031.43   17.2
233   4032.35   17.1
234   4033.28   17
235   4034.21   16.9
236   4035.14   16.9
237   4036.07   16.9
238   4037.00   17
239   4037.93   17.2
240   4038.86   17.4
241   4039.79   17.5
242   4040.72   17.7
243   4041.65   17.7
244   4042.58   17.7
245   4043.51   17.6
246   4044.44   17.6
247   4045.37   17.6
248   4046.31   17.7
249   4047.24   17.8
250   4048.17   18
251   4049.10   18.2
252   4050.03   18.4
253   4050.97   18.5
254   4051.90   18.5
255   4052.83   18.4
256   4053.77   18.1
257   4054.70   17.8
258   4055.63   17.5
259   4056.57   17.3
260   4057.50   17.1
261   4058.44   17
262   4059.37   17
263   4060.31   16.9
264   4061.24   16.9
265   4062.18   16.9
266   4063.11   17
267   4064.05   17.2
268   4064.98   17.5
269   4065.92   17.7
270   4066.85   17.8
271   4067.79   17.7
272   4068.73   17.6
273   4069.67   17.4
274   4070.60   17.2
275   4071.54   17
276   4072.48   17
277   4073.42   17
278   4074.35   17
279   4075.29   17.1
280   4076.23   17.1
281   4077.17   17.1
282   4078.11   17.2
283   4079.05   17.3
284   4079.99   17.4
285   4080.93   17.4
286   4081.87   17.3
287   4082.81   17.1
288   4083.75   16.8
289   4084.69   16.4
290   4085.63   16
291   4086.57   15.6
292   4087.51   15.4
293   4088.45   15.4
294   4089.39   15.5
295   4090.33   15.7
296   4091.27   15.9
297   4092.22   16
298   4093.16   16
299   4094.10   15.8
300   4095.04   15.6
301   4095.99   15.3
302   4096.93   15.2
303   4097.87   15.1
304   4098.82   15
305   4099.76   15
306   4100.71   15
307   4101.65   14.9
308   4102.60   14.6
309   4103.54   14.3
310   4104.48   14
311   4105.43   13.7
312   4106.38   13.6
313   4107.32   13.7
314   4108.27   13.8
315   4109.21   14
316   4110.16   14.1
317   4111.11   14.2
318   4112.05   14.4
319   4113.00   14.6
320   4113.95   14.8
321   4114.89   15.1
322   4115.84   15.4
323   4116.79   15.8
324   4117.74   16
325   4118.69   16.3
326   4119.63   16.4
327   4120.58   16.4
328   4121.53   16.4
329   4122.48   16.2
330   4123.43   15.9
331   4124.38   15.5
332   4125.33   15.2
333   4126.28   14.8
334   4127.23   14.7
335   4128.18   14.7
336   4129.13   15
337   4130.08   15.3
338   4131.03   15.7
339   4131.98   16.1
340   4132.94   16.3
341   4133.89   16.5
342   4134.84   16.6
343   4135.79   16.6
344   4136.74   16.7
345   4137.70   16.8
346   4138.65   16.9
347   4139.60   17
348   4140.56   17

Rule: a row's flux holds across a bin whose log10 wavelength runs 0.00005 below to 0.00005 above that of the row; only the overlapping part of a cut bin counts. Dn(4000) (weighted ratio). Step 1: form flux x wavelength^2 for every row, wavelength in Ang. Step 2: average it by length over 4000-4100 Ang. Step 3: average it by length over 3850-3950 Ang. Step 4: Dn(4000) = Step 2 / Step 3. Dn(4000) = 1.35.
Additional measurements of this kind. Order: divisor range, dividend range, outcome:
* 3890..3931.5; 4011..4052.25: 1.32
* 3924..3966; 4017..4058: 1.38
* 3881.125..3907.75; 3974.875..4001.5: 1.25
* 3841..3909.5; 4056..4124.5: 1.27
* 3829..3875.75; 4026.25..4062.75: 1.39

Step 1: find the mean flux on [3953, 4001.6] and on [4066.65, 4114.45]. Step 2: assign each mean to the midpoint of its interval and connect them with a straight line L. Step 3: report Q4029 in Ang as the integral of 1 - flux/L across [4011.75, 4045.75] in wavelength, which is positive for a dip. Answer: -4.8 Ang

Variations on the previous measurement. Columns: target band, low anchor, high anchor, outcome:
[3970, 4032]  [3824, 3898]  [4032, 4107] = -2.3 Ang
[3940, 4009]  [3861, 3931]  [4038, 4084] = 3.4 Ang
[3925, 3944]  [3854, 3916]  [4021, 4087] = 3.8 Ang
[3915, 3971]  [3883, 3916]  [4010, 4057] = 4.9 Ang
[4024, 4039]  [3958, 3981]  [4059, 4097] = -1.6 Ang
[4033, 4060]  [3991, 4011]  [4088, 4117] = -2.8 Ang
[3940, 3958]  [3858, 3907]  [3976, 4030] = 1.0 Ang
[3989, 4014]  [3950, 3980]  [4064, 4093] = -2.9 Ang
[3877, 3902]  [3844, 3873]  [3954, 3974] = 3.8 Ang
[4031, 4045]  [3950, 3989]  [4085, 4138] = -2.4 Ang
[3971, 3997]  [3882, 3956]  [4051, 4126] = -0.7 Ang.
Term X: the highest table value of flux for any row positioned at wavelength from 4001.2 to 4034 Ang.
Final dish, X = 17.7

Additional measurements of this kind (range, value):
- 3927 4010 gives 17.6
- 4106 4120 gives 16.4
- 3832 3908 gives 15.8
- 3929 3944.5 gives 13.9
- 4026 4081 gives 18.5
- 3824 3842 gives 13.1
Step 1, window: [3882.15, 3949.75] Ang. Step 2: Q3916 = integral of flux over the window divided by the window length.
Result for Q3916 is 13.3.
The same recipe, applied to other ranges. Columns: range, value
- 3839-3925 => 14.2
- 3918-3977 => 13.5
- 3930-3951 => 12.1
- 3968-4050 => 16.4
